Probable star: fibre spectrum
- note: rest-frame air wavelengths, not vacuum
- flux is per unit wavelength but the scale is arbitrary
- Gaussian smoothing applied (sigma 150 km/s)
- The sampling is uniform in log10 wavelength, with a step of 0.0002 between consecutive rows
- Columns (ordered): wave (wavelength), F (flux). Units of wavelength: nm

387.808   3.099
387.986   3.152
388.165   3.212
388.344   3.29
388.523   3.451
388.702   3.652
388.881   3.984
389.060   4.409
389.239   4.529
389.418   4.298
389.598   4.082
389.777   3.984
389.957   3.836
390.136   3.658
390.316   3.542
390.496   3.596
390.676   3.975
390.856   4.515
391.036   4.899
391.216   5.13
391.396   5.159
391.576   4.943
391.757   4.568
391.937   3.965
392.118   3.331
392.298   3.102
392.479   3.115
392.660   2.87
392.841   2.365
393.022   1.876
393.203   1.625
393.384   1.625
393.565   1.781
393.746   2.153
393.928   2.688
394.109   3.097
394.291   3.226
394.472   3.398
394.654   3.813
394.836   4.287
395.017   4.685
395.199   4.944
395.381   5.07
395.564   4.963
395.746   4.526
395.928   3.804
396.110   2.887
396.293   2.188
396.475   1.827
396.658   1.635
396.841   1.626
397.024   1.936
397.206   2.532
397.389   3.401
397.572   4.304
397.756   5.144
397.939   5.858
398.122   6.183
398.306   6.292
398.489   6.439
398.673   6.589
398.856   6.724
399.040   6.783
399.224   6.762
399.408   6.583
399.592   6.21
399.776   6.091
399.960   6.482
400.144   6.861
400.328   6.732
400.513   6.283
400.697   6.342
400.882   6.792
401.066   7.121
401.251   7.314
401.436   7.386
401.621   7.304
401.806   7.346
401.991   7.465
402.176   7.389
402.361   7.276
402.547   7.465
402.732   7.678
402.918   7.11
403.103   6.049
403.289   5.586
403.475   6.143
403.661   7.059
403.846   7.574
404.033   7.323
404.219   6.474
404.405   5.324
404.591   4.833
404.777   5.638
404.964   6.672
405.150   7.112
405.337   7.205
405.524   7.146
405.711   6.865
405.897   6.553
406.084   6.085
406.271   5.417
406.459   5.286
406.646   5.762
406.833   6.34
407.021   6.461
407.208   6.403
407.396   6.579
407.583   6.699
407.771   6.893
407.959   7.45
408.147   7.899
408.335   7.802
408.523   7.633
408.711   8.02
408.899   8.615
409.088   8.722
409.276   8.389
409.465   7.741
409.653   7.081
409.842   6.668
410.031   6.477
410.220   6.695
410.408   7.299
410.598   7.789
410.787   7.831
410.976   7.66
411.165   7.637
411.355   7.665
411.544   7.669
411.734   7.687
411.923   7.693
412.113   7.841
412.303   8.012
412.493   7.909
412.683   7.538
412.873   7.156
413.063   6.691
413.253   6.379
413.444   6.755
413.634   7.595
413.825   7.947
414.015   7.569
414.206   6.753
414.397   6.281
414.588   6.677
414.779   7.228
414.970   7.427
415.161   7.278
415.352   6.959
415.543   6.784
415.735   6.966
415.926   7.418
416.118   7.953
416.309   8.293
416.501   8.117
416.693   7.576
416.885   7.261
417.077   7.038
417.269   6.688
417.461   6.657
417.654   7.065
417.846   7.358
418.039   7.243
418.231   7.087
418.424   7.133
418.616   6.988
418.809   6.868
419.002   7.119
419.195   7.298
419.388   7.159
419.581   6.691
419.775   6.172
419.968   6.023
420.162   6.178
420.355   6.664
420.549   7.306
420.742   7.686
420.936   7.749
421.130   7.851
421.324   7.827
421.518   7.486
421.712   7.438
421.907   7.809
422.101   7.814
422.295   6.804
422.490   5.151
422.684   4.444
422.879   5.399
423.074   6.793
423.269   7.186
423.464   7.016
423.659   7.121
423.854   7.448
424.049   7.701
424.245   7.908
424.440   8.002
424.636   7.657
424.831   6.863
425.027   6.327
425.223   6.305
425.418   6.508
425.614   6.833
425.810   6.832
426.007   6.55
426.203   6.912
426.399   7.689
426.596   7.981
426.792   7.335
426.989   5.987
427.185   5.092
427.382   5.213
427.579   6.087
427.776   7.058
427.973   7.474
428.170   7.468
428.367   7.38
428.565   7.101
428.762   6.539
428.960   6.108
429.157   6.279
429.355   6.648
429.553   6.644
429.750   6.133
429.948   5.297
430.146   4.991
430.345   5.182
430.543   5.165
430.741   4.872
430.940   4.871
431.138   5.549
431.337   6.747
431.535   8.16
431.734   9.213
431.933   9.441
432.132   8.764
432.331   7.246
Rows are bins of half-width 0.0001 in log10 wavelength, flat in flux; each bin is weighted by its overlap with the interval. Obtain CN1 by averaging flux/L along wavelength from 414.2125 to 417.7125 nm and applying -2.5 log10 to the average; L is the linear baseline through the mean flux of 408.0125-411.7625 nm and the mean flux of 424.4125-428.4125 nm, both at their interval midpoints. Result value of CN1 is 0.02 mag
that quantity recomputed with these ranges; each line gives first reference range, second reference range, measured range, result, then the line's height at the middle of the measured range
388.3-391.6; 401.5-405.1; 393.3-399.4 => 0.32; 5.39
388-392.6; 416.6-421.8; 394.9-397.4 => 0.36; 4.62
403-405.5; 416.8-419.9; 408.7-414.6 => -0.11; 6.71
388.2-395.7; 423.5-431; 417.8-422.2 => -0.20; 5.98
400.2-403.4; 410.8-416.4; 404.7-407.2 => 0.12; 7.11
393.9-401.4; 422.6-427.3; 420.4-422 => -0.16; 6.57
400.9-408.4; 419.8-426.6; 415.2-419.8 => -0.04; 6.91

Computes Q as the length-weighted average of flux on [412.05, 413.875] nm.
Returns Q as 7.36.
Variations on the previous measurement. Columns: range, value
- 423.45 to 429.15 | 6.9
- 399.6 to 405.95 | 6.76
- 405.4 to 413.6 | 7.19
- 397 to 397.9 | 3.72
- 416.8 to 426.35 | 6.97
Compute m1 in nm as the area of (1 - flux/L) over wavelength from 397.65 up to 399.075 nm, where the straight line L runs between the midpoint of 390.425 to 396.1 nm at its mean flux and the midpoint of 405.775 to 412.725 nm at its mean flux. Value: -0.42 nm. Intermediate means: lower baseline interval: 3.64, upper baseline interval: 7.24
